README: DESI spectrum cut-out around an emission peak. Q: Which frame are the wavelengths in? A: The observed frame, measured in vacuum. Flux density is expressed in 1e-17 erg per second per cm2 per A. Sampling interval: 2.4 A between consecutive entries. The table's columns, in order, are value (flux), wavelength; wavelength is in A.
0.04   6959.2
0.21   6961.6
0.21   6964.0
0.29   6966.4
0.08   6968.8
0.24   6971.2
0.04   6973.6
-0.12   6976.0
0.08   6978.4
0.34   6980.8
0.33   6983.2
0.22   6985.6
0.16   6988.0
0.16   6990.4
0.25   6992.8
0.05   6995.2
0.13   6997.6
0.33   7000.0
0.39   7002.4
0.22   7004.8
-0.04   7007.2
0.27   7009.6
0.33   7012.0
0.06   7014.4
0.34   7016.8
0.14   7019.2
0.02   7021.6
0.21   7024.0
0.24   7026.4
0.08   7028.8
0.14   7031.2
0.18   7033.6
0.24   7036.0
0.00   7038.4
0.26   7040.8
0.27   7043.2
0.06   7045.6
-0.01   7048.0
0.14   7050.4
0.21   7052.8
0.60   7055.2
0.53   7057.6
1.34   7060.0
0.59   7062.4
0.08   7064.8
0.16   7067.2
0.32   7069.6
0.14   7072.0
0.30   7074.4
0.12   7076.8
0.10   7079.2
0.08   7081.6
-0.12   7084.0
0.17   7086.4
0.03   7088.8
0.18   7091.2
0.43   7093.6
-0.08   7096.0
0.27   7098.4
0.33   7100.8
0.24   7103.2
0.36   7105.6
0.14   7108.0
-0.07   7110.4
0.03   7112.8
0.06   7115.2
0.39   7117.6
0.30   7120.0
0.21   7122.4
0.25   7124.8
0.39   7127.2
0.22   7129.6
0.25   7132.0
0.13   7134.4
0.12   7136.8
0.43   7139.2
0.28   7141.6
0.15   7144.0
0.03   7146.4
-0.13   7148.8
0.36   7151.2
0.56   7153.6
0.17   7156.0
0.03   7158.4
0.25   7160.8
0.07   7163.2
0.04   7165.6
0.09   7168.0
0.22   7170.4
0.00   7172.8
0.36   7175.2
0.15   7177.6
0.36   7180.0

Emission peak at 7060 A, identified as [O II]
